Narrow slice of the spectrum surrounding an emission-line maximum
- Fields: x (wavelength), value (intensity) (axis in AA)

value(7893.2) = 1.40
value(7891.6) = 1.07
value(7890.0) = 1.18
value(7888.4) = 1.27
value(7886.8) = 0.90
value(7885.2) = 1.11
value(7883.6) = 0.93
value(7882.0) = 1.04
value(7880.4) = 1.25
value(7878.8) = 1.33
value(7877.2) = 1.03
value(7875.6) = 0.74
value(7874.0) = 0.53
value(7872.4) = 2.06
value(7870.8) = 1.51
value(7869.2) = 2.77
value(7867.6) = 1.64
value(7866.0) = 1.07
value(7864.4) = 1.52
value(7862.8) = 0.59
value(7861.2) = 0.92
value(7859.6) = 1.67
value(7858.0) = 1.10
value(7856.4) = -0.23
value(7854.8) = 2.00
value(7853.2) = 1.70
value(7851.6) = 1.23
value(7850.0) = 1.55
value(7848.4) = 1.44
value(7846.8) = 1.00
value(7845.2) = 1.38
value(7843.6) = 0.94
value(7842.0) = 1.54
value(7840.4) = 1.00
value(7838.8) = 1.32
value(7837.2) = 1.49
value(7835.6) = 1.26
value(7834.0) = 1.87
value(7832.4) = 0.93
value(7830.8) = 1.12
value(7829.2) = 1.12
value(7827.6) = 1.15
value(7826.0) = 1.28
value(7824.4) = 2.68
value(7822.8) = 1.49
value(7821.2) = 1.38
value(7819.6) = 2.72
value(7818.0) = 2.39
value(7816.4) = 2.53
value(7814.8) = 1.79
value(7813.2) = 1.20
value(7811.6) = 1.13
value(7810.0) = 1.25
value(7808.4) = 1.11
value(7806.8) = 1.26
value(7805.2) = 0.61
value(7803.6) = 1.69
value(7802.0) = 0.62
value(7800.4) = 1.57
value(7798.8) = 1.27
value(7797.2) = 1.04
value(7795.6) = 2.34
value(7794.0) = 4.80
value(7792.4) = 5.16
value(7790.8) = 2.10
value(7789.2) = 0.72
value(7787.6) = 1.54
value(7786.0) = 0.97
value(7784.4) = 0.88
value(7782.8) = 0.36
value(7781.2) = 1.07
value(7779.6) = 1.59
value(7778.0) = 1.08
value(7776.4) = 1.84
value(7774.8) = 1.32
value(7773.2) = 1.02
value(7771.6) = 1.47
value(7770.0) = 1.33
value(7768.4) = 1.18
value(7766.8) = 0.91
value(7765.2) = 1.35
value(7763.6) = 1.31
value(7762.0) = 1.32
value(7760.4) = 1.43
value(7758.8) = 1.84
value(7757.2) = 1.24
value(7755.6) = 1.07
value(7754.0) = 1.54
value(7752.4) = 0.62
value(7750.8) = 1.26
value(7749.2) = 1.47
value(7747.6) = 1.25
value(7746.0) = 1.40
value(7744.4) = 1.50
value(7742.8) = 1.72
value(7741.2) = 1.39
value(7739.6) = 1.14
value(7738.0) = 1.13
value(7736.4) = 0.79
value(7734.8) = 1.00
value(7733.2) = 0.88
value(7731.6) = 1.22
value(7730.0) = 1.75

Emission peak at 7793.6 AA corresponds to H-alpha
